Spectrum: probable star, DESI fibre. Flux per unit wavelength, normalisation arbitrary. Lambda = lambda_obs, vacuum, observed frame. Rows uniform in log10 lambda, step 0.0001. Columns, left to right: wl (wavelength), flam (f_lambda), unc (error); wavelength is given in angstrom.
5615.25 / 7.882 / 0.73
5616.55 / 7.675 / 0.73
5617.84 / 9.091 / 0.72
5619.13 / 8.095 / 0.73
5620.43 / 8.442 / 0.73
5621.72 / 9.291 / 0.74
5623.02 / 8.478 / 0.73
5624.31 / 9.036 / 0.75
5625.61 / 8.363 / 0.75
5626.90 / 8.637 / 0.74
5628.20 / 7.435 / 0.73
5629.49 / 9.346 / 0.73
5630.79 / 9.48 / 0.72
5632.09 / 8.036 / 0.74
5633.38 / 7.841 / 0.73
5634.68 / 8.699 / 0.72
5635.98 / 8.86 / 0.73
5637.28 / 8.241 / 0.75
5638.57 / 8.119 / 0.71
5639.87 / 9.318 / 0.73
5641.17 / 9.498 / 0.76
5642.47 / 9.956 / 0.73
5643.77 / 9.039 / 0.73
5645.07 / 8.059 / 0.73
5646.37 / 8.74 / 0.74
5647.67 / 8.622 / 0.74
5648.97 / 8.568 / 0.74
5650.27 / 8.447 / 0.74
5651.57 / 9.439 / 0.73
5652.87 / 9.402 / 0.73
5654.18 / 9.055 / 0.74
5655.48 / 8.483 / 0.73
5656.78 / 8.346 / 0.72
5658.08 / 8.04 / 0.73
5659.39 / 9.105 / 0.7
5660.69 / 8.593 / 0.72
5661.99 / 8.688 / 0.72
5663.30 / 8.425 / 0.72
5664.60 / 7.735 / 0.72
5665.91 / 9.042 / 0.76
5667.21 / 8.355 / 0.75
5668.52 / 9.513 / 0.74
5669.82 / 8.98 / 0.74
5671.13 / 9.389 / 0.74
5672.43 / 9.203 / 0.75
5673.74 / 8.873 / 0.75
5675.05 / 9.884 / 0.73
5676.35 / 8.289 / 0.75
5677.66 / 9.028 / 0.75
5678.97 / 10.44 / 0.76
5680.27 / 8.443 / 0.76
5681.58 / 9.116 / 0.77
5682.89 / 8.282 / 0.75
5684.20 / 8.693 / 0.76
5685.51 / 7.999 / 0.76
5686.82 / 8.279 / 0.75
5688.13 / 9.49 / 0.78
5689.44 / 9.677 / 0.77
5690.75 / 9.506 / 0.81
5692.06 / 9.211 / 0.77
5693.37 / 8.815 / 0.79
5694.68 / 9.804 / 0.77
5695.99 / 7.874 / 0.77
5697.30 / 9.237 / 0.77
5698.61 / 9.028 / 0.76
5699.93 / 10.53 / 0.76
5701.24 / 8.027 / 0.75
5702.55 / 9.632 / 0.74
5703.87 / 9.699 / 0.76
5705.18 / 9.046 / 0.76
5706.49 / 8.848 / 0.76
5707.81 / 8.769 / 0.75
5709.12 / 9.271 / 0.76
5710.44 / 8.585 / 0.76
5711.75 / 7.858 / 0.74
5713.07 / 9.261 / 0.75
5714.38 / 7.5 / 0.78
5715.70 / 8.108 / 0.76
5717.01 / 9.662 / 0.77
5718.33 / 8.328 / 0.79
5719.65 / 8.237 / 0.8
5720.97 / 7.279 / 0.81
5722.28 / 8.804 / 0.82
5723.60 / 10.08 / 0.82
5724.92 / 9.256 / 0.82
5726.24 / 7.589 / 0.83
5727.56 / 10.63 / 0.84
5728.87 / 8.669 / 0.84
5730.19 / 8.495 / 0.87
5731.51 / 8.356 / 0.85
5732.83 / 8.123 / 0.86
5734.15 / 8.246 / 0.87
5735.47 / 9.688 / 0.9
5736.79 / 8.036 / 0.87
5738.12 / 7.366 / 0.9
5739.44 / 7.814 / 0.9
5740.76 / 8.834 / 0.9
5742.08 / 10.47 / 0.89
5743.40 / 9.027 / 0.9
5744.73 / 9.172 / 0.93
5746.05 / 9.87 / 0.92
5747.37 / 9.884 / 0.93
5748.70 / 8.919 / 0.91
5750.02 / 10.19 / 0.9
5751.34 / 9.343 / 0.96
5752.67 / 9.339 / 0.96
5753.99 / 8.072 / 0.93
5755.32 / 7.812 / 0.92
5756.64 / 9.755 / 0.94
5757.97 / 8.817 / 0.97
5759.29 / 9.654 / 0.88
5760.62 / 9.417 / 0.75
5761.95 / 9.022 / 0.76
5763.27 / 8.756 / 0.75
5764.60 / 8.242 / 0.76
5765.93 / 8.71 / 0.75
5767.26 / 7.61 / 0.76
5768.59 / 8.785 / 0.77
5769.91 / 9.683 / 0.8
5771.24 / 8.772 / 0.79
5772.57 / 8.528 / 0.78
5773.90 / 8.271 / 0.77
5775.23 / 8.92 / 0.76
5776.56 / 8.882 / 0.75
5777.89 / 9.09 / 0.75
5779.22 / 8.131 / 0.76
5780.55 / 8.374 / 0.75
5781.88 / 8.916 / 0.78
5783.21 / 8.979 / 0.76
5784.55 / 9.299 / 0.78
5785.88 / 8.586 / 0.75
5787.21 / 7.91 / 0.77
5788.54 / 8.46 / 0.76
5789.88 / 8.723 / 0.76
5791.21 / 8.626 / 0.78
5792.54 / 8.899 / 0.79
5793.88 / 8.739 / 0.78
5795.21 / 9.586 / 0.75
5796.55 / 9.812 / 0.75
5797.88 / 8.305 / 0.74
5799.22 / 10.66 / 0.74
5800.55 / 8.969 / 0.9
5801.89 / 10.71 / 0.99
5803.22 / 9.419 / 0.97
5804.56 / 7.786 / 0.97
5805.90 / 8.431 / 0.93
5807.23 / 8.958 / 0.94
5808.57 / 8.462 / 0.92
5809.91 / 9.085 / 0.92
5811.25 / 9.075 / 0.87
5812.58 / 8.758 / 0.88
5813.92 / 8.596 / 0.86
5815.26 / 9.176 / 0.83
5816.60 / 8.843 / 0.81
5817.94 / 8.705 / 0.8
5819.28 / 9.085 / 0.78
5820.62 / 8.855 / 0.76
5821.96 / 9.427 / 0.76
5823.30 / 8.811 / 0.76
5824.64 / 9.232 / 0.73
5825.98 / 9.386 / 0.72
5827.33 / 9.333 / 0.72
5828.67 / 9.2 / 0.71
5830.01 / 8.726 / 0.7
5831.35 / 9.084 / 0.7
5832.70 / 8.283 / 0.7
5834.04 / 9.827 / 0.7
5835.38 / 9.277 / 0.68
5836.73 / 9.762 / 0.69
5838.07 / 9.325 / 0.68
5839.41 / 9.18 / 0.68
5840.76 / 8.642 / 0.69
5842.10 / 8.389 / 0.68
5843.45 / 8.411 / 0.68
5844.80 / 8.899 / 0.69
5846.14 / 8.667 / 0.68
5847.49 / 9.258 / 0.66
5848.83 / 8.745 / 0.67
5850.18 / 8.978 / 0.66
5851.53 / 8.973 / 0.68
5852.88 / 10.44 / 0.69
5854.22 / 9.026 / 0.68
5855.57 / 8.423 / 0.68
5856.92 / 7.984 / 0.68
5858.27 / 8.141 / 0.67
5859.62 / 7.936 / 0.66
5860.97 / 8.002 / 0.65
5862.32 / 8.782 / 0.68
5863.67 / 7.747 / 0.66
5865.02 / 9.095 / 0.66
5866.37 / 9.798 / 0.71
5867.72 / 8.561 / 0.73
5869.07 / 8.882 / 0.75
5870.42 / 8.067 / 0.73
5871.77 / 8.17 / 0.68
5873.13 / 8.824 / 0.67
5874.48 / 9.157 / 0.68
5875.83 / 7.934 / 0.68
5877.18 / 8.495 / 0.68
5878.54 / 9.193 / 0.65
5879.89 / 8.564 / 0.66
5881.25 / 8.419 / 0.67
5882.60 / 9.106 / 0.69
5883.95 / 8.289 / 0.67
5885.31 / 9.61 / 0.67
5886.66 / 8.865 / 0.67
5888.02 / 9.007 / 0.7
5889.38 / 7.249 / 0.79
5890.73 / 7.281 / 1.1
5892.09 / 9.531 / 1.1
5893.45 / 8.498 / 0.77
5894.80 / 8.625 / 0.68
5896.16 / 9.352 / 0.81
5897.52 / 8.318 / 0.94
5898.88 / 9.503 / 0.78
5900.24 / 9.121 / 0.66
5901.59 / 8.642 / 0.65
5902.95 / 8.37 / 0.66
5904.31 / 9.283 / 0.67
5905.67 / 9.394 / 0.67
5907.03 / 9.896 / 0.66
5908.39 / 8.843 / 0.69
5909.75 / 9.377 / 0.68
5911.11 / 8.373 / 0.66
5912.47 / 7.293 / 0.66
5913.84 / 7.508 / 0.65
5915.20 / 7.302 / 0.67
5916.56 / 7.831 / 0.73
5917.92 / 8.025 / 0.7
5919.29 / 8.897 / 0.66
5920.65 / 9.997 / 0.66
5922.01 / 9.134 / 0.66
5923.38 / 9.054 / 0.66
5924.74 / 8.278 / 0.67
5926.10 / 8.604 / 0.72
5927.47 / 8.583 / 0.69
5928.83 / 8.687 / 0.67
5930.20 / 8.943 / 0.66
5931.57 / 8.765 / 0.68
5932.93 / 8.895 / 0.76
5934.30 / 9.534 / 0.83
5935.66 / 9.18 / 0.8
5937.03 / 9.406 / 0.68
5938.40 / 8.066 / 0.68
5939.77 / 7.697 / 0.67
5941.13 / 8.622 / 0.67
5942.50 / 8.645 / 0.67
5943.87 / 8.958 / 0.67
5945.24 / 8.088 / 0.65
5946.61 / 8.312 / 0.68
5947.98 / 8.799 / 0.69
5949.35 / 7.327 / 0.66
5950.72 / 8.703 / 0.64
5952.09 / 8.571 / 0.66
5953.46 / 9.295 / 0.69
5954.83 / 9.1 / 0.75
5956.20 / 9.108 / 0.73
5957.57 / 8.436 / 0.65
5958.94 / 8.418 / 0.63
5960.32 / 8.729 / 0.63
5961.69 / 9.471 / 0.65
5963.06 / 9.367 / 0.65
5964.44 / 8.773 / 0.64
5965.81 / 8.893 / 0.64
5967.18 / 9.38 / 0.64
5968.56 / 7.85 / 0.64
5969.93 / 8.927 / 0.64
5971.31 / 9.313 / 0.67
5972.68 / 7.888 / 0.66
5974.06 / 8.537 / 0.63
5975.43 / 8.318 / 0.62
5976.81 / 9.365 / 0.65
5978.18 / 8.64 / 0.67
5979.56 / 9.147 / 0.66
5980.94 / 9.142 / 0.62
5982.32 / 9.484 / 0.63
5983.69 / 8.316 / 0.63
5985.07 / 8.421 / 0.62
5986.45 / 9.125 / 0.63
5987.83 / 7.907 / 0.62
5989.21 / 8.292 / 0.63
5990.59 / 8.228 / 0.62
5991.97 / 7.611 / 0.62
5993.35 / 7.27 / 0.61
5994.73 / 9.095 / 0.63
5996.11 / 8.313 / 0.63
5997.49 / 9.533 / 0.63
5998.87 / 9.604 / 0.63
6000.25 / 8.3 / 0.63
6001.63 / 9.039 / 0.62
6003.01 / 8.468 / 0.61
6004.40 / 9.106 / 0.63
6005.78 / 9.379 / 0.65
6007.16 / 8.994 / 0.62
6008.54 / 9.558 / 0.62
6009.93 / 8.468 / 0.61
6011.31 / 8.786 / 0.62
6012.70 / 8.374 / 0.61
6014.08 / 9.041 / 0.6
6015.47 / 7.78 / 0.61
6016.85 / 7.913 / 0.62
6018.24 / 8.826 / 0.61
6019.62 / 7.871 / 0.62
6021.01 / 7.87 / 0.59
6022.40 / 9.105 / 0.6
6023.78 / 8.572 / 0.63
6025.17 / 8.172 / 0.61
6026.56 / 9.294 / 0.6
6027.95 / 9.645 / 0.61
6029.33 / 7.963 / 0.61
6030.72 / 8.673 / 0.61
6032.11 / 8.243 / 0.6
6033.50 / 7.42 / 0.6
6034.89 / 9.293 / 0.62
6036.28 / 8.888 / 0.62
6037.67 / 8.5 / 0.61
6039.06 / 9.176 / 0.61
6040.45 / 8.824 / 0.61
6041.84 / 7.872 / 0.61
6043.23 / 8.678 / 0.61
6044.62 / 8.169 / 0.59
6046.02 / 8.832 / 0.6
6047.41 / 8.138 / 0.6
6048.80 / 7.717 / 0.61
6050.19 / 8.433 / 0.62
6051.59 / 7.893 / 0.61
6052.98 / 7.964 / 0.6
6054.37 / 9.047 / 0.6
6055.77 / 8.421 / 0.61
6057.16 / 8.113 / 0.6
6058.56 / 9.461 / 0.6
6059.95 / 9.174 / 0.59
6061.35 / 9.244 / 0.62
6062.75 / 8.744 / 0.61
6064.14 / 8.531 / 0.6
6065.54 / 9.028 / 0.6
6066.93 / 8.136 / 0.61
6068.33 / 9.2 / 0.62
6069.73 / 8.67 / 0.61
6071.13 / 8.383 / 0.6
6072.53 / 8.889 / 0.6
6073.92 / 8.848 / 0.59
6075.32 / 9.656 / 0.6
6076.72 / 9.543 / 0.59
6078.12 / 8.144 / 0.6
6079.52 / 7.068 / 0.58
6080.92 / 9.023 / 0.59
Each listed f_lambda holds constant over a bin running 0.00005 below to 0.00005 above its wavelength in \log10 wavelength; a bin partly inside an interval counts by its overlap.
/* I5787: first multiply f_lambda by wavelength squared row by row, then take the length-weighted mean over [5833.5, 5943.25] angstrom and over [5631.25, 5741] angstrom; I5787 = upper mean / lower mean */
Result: 1.1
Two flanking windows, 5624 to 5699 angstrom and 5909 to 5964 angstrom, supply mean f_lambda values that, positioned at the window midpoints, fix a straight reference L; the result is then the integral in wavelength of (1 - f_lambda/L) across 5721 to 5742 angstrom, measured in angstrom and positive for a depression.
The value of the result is 0.3 angstrom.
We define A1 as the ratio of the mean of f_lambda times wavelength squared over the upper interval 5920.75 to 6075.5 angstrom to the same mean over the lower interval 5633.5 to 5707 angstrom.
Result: 1.1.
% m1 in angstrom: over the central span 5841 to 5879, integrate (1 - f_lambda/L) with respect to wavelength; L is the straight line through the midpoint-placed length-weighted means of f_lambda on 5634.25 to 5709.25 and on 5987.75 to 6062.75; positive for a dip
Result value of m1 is 0.3 angstrom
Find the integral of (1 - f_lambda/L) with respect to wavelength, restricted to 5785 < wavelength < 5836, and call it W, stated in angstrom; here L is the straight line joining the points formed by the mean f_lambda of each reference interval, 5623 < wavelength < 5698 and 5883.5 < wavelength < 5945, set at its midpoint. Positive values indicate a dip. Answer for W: -1.5 angstrom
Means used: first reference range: 8.82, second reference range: 8.69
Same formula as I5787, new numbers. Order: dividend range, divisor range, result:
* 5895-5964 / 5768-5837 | 1.02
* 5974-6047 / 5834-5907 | 1.03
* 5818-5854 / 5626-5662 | 1.11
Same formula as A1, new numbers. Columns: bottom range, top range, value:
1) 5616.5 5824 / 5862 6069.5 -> 1.06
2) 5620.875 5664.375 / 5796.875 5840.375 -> 1.11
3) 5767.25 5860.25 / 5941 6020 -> 1.03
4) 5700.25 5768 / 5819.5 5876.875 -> 1.04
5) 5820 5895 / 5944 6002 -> 1.03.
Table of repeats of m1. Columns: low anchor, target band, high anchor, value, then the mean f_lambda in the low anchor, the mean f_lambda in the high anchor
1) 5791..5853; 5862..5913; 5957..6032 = 1.0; 9.05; 8.68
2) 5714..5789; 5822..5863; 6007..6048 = -0.9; 8.79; 8.56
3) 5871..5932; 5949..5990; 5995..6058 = -0.6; 8.67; 8.59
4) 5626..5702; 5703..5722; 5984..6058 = 0.4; 8.85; 8.53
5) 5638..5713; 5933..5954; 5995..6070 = 0.2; 8.92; 8.64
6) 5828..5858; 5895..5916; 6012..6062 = 0.3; 8.97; 8.52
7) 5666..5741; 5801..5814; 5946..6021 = -0.2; 8.84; 8.68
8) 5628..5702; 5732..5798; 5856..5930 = -0.7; 8.86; 8.62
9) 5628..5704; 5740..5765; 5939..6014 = -1.0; 8.88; 8.7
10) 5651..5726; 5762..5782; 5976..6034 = 0.4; 8.88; 8.63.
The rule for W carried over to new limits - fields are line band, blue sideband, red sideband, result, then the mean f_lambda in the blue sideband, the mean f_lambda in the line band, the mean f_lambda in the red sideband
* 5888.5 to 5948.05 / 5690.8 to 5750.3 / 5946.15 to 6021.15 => 0.5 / 8.89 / 8.65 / 8.68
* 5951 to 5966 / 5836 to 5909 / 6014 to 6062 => -0.5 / 8.77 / 8.92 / 8.51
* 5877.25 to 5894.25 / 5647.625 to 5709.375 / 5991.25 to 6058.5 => 0.2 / 8.94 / 8.63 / 8.56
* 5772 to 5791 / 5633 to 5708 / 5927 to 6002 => 0.4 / 8.91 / 8.65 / 8.7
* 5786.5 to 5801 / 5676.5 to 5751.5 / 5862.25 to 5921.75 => -0.3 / 8.91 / 8.97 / 8.66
